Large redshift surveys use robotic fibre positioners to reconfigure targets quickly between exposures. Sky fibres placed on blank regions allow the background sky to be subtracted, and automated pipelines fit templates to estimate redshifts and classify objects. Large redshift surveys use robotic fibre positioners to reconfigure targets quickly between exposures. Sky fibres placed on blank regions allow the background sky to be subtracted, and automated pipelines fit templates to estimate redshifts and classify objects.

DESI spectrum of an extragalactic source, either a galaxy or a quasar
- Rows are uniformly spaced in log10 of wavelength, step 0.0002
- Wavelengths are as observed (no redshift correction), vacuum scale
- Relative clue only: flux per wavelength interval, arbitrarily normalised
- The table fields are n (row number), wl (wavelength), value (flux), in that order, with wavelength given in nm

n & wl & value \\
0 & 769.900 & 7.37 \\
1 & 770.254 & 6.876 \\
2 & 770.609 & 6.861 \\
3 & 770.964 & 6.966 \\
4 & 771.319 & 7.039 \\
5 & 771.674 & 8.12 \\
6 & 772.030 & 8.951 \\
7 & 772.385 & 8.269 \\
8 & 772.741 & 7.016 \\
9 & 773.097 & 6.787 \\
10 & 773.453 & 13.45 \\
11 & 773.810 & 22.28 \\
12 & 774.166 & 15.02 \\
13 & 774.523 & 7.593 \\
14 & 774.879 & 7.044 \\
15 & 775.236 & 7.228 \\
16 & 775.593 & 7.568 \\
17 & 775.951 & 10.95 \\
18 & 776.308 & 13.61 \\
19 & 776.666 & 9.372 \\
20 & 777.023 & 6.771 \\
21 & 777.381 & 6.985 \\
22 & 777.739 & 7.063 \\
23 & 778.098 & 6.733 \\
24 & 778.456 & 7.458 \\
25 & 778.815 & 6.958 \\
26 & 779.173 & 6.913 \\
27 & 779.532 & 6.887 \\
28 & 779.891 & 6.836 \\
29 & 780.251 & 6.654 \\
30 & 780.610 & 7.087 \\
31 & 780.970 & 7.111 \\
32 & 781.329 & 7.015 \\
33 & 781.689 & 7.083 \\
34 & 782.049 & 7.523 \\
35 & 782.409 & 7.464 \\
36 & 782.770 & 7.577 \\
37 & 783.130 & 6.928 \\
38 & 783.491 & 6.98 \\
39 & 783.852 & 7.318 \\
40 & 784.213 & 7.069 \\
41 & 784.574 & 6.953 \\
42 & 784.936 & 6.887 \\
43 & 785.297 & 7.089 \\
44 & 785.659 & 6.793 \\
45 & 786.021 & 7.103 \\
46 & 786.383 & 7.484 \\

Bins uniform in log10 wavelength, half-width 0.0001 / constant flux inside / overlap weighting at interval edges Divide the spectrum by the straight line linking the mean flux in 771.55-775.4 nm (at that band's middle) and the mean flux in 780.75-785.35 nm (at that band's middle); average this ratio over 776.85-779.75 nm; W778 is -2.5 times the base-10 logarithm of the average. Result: 0.24 mag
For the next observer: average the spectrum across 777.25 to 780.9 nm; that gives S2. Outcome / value 6.96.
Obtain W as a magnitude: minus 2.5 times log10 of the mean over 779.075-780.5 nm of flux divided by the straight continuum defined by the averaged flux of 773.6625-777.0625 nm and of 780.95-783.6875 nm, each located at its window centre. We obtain 0.240 mag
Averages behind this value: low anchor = 10.8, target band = 6.83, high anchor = 7.22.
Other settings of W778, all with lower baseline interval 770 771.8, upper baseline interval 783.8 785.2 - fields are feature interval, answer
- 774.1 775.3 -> -0.24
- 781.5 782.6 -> -0.04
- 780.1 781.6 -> 0.01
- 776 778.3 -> -0.20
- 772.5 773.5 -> -0.18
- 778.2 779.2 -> 0.00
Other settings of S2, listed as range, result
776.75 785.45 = 7.08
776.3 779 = 7.77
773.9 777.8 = 9.38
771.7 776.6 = 10.3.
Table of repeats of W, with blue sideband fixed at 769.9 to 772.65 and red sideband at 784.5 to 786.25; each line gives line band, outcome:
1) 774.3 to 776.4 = -0.207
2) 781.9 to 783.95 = -0.032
